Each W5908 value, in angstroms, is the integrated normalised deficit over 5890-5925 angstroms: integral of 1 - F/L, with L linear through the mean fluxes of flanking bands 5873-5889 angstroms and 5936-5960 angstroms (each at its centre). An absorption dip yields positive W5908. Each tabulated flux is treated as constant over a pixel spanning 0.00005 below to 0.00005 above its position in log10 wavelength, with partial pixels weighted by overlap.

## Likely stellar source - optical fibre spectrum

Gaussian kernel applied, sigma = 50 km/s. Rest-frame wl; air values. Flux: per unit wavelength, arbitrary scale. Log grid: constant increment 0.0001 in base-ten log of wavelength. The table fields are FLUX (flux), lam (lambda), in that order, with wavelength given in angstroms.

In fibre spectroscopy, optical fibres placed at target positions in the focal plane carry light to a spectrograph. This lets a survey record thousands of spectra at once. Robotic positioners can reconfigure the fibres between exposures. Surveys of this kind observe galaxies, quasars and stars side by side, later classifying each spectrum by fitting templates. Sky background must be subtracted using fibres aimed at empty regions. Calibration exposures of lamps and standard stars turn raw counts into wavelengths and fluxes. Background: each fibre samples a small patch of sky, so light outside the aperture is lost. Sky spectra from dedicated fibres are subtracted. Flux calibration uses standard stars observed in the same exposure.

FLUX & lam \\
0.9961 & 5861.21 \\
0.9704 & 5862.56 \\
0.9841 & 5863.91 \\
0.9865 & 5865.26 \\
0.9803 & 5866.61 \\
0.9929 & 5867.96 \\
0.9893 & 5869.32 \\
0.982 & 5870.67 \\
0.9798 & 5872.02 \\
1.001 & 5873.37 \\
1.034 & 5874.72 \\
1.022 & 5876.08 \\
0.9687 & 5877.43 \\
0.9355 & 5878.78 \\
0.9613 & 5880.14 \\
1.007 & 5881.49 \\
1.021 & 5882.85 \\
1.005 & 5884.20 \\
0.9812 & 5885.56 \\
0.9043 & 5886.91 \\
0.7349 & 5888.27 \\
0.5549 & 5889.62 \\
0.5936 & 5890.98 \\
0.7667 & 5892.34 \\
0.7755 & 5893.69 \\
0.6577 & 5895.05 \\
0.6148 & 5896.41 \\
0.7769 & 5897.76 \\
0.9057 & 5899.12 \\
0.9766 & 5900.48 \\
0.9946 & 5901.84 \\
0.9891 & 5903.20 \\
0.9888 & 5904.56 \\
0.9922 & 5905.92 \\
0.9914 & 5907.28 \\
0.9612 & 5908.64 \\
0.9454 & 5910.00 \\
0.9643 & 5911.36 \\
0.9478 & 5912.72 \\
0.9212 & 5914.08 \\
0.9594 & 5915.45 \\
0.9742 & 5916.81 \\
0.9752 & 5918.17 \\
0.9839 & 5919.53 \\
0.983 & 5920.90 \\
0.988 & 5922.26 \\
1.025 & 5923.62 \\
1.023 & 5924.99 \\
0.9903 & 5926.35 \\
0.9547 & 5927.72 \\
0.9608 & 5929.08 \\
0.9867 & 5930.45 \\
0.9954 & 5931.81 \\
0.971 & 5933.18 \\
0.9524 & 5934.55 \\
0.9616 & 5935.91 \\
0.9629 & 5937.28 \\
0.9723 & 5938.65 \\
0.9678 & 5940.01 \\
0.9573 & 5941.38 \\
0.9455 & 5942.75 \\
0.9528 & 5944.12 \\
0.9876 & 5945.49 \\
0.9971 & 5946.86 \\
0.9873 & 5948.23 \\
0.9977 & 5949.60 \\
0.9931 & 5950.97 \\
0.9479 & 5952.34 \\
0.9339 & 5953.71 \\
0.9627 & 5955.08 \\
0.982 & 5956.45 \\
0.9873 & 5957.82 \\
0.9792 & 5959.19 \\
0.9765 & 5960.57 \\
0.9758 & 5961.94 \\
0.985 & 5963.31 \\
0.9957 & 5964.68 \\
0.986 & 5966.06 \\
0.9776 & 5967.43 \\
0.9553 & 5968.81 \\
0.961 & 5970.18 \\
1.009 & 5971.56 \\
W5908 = 2.2 angstroms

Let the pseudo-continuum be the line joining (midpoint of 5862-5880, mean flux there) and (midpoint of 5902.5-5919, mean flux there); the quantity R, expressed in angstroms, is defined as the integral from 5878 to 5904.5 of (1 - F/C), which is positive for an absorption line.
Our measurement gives 3.3 angstroms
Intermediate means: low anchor 0.986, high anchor 0.968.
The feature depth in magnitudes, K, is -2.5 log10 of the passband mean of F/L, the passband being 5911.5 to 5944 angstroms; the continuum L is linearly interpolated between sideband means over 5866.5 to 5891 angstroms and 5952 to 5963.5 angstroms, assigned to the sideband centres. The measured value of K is -0.02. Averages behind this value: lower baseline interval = 0.936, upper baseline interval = 0.97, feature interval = 0.972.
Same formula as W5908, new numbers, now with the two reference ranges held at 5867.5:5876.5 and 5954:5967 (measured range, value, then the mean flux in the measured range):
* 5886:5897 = 3.18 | 0.707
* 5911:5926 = 0.17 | 0.978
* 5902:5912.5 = 0.17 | 0.976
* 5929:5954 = 0.33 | 0.971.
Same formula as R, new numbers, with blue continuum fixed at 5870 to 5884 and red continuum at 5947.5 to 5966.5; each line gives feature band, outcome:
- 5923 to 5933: -0.07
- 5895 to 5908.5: 1.16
